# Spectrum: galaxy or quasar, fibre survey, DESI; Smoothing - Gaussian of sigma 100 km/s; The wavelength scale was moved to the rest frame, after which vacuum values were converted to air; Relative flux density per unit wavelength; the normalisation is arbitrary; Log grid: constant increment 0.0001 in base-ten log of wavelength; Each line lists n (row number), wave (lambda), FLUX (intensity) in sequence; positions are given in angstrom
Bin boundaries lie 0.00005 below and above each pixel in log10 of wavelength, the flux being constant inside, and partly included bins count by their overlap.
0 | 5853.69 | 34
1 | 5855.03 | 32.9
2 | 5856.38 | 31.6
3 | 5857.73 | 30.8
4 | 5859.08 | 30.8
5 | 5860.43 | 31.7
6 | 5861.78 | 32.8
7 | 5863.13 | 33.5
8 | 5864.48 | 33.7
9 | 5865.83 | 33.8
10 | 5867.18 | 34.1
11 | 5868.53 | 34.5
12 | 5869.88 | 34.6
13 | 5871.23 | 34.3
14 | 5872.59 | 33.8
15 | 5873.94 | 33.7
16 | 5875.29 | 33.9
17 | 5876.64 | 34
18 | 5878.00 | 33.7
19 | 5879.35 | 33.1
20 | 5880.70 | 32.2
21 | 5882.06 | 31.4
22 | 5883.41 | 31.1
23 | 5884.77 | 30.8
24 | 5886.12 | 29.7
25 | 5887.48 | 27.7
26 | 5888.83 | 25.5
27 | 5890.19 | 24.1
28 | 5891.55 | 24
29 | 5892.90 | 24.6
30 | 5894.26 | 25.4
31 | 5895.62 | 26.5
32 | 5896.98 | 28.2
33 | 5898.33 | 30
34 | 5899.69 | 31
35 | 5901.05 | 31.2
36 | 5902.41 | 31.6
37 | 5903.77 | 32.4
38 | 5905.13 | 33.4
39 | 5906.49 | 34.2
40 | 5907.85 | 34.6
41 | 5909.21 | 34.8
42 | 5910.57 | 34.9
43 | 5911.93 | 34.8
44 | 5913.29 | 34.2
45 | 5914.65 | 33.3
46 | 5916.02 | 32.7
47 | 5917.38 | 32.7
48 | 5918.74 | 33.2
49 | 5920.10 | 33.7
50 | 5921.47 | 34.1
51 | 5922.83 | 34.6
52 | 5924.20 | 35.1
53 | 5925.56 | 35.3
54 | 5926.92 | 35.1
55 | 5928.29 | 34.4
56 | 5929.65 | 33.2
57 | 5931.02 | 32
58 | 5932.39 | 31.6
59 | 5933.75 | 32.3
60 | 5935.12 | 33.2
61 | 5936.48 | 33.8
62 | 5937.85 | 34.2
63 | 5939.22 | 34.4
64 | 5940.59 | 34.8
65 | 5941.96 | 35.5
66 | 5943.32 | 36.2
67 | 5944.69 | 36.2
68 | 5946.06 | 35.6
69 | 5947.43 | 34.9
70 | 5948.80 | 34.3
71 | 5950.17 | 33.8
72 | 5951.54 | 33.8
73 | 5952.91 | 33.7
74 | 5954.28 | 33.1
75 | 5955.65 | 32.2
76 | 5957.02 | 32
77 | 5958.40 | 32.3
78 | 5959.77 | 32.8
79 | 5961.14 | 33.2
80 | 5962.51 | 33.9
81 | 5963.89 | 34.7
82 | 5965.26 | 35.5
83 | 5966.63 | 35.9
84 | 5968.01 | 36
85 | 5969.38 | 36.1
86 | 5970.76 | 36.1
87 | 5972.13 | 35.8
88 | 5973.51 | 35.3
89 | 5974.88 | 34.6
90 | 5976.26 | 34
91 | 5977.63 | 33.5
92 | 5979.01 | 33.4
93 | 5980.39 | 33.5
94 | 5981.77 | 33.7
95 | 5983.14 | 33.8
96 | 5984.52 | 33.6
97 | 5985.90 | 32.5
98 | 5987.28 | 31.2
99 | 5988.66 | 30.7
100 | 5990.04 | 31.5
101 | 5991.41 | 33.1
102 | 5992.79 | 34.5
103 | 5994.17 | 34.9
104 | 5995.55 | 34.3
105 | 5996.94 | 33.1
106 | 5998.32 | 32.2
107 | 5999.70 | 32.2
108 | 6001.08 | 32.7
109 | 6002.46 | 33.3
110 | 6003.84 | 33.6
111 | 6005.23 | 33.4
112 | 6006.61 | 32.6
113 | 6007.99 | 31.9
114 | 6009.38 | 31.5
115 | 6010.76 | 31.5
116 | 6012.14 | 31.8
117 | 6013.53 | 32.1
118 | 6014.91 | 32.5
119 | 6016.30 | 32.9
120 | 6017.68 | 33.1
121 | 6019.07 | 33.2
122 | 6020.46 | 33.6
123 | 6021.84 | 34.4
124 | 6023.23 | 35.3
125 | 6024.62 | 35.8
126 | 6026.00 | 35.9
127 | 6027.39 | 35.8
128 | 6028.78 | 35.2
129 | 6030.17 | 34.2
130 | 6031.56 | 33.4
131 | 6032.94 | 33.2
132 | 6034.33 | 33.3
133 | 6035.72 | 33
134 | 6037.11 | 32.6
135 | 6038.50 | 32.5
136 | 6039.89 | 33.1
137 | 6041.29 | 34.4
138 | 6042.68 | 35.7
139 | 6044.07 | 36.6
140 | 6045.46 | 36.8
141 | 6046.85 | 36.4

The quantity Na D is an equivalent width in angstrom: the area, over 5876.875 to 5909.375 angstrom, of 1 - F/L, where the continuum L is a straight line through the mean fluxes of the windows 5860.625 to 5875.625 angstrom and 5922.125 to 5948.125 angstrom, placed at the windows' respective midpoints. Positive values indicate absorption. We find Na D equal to 3.81 angstrom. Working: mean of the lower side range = 33.8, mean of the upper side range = 34.3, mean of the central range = 30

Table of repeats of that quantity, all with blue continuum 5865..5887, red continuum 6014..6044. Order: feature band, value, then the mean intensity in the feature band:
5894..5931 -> 0.5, 32.8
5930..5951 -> -0.5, 34.2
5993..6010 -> 0.4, 33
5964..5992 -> -0.3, 34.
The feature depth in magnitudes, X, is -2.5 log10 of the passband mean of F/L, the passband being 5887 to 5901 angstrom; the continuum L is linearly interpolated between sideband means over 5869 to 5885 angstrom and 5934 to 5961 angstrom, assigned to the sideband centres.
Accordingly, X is 0.23 mag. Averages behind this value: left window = 33.1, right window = 34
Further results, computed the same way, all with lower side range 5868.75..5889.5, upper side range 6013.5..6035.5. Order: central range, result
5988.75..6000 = 0.02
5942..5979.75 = -0.04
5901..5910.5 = -0.03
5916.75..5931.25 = -0.04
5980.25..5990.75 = 0.03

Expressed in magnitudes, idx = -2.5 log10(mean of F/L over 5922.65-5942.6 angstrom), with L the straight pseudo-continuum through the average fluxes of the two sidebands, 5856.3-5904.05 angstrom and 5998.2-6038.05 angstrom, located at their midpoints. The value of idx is -0.07 mag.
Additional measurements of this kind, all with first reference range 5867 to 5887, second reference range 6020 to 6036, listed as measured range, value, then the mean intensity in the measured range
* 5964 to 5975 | -0.06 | 35.7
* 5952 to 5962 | 0.03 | 32.8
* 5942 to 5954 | -0.04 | 34.8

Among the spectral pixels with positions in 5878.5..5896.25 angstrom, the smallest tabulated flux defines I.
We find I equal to 24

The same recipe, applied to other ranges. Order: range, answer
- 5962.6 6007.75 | 30.7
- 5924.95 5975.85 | 31.6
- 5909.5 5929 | 32.7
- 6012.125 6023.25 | 31.8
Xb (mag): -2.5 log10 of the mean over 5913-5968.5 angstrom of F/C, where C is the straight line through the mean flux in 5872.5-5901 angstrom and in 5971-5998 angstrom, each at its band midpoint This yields -0.07 mag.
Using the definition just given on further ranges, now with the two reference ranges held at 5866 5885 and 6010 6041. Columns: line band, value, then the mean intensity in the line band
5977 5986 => 0.00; 33.5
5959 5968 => -0.03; 34.4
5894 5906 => 0.11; 30.2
